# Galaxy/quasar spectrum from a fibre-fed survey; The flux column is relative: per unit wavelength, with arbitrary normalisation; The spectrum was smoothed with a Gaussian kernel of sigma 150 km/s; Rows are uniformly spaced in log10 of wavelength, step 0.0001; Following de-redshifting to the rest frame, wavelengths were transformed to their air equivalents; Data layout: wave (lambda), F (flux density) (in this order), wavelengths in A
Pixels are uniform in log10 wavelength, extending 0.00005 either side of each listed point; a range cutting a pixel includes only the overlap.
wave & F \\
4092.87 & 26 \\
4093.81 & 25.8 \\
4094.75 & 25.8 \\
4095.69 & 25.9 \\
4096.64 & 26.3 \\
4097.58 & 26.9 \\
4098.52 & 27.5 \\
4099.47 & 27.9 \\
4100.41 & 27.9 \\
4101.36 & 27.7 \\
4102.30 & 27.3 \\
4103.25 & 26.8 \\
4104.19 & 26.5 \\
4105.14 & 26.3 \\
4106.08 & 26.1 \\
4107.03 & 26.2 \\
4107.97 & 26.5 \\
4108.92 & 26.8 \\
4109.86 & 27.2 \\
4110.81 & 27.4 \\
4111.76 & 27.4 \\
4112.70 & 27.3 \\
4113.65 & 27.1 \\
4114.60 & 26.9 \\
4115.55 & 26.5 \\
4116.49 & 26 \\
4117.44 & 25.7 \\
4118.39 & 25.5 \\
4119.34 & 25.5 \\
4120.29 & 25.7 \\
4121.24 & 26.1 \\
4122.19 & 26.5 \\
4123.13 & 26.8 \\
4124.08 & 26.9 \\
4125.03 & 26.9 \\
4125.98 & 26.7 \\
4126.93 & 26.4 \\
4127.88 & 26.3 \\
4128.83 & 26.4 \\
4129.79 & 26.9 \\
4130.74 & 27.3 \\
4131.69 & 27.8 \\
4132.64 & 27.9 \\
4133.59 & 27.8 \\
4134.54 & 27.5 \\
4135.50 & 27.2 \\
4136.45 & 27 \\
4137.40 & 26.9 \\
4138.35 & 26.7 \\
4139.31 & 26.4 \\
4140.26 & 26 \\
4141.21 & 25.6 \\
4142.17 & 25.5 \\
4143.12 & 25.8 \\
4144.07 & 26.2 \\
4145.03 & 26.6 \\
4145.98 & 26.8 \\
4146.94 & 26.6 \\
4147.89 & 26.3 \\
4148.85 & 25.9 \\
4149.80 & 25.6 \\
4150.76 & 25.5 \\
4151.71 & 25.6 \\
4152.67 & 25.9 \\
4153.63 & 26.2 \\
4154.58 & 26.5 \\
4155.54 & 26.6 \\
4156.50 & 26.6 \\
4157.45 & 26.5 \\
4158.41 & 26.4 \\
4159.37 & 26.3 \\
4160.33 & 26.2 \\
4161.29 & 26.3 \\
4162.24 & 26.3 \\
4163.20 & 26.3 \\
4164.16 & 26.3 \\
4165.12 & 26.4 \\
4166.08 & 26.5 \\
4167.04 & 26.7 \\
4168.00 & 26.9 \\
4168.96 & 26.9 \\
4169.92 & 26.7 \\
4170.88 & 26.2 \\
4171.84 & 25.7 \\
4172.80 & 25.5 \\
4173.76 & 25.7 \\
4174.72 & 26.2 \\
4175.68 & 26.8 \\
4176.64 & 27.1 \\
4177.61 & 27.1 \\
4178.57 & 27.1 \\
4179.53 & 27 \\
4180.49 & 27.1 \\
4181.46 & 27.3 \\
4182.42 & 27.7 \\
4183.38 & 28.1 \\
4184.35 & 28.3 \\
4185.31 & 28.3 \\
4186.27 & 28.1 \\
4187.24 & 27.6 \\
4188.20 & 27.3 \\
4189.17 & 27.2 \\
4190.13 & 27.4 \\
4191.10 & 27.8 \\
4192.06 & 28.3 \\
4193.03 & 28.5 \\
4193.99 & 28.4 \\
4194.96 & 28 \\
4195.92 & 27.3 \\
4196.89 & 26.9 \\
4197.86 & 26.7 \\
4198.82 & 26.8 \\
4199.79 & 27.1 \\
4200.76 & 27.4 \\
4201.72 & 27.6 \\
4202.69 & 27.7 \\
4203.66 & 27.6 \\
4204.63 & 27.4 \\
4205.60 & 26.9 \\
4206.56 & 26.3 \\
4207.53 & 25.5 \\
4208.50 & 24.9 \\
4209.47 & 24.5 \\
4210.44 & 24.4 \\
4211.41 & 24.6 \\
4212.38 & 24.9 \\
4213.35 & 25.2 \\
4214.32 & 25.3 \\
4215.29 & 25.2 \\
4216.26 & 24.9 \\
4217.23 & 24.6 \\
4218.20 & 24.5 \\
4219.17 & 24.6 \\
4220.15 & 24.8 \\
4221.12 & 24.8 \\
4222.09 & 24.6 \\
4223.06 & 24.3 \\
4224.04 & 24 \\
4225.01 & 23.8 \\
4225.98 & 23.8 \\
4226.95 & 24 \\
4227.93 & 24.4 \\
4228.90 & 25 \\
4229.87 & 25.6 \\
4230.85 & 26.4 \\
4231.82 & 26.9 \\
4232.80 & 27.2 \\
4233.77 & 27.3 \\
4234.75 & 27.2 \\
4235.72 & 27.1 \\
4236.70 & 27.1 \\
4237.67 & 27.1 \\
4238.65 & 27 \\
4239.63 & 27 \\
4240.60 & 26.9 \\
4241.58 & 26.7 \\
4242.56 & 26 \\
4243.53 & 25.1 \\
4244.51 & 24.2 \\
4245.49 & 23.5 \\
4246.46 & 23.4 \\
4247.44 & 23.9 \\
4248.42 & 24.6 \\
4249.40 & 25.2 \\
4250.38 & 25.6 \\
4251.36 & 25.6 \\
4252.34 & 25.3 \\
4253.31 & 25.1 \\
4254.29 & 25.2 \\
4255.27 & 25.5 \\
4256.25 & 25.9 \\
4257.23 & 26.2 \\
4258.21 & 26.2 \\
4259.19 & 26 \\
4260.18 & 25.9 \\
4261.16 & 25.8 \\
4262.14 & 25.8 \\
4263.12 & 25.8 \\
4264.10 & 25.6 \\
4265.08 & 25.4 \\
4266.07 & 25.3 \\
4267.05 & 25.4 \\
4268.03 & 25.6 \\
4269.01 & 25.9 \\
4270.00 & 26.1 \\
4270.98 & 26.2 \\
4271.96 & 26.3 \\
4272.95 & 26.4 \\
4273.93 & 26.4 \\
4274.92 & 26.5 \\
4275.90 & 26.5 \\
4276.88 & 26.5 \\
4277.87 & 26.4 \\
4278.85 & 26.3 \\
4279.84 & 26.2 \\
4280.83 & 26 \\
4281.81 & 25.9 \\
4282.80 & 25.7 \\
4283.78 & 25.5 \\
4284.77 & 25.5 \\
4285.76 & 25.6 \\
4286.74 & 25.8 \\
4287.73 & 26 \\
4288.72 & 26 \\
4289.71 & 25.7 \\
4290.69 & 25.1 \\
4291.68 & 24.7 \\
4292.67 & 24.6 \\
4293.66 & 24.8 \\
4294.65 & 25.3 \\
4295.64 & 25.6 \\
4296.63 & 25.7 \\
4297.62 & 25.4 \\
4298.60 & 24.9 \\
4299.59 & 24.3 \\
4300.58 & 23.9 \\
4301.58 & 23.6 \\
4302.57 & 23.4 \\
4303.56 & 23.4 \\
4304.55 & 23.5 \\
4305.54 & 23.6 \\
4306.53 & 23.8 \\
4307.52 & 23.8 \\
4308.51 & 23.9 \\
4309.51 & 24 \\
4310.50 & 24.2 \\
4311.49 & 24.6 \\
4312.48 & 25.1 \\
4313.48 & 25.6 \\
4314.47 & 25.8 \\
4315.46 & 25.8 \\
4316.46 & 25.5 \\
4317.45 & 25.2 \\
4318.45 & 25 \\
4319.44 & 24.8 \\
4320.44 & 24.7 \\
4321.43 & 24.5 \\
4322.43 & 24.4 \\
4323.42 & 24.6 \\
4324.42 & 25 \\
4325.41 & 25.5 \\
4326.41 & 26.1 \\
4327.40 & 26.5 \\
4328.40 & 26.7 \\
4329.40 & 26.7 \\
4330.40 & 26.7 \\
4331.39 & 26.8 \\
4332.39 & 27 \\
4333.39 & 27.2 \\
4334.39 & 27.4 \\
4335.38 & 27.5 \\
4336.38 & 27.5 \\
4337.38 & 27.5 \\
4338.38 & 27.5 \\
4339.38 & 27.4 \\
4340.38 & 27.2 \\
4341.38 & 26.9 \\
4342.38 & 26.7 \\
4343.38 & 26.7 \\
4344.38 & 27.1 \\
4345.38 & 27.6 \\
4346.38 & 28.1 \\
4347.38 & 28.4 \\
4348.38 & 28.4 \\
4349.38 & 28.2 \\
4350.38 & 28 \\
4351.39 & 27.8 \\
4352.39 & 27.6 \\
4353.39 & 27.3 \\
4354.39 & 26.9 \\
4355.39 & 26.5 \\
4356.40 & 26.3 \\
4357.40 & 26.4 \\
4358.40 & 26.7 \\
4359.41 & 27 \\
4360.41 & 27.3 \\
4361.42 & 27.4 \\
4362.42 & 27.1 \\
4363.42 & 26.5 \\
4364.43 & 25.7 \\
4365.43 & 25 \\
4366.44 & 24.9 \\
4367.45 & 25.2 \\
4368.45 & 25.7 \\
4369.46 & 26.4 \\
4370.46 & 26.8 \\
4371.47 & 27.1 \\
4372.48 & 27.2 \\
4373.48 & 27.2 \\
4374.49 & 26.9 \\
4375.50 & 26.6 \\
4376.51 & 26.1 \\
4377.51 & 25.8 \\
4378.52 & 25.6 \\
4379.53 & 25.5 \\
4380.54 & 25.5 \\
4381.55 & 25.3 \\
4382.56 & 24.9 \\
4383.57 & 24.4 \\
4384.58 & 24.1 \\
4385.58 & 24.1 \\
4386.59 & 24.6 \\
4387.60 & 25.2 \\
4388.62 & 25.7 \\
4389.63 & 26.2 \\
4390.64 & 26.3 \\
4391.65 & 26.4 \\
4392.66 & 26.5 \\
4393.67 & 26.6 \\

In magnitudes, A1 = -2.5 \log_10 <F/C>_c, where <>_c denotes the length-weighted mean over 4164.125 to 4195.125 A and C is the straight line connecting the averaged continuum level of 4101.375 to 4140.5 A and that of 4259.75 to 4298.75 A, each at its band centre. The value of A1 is -0.03 mag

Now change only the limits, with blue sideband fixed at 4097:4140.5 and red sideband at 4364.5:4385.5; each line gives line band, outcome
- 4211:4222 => 0.066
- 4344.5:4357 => -0.069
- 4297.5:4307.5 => 0.093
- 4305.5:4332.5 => 0.033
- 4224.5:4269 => 0.027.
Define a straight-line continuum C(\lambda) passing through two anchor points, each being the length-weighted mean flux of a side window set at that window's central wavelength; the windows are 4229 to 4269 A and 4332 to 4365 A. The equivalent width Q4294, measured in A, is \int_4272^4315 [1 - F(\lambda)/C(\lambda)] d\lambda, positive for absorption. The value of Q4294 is 2.08 A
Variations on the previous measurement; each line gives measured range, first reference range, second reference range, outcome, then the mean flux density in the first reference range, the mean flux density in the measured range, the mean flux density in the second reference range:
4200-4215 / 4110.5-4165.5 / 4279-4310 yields -0.1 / 26.5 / 26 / 24.9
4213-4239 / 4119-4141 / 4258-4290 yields 0.8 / 26.8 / 25.4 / 25.9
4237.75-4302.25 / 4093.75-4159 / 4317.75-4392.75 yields 2.1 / 26.6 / 25.6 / 26.4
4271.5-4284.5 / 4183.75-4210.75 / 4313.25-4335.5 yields 0.1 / 27.2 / 26.2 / 25.9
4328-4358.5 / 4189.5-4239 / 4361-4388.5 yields -1.7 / 26.1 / 27.3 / 25.8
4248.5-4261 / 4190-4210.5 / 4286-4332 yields 0.2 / 27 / 25.6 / 25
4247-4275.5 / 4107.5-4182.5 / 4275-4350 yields 0.3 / 26.5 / 25.7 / 25.8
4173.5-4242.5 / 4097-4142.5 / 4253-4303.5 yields -0.8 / 26.8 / 26.4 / 25.6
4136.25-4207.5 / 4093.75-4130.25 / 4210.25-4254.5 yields -2.3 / 26.6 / 26.8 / 25.3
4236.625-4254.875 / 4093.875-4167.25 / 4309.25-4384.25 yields 0.7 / 26.6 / 25.5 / 26.3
